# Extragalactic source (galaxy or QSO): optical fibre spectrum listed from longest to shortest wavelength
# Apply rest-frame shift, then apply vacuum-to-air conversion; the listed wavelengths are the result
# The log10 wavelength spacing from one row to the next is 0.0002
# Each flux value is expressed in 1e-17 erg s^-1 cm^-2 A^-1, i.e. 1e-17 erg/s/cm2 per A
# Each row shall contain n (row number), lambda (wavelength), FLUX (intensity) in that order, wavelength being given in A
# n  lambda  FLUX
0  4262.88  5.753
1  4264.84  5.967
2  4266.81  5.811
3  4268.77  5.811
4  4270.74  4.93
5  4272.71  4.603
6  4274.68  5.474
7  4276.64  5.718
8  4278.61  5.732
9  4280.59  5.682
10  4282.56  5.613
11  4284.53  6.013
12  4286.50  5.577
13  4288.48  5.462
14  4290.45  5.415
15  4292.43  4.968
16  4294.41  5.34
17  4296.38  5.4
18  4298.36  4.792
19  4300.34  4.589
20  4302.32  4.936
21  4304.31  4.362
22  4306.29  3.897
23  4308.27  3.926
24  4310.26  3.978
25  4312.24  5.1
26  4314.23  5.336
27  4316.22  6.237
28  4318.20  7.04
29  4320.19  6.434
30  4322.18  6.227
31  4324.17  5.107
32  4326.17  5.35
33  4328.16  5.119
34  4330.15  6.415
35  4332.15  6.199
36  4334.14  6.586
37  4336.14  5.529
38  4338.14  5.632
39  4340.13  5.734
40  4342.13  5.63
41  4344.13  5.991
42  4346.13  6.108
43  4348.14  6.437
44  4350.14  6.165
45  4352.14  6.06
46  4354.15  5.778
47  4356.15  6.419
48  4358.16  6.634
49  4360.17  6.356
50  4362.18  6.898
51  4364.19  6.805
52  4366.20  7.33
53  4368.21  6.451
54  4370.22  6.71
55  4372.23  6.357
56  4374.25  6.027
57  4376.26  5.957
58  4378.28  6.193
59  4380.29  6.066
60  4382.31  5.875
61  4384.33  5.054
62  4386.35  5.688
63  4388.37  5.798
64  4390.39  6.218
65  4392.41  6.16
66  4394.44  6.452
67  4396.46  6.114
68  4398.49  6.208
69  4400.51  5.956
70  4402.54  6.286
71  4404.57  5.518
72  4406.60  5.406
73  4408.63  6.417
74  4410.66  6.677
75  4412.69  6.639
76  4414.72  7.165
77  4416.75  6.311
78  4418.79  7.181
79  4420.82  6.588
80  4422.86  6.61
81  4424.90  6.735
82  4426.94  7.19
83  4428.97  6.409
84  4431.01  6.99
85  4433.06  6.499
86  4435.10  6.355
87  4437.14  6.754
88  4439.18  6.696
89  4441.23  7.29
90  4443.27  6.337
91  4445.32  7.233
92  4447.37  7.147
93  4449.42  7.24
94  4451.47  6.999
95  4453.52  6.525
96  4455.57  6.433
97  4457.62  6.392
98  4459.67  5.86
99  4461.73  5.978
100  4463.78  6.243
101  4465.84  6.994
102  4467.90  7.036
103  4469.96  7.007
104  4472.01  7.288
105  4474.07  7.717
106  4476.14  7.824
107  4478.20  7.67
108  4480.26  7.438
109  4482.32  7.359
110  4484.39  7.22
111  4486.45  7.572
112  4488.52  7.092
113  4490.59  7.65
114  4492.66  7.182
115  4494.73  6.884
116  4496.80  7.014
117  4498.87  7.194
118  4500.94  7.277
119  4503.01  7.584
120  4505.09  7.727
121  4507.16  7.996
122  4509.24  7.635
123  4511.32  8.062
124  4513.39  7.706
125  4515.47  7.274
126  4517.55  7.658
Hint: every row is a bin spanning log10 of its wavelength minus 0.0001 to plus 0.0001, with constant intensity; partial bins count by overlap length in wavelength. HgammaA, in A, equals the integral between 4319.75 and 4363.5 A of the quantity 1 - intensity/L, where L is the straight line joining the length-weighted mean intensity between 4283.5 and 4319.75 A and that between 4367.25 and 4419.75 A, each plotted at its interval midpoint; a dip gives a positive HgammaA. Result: -3.38 A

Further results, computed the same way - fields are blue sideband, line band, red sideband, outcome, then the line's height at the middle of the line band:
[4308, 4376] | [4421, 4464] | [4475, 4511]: 1.83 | 6.97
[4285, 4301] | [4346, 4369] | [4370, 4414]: -2.71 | 5.78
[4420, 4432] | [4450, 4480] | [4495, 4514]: 1.17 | 7.15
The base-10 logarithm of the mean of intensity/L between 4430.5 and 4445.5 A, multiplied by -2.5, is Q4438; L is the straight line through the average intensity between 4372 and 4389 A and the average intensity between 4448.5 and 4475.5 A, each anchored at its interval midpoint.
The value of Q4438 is -0.04 mag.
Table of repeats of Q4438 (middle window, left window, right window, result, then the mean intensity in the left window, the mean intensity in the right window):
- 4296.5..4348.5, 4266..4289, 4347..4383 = 0.09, 5.53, 6.36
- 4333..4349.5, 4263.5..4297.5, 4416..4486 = 0.01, 5.5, 6.88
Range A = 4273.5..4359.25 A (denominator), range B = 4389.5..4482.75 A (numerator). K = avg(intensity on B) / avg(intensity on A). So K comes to 1.2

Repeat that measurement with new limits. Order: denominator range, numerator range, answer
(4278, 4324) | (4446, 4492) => 1.33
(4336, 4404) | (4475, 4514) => 1.22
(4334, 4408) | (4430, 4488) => 1.13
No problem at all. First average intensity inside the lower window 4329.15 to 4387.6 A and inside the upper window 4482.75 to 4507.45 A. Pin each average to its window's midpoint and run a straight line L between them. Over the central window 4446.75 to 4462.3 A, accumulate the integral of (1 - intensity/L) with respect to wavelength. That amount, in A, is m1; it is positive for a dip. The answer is 0.9 A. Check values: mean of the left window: 6.17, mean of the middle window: 6.57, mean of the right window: 7.35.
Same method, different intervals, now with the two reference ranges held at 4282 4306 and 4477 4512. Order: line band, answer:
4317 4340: -1.7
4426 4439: 0.1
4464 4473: 0.2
